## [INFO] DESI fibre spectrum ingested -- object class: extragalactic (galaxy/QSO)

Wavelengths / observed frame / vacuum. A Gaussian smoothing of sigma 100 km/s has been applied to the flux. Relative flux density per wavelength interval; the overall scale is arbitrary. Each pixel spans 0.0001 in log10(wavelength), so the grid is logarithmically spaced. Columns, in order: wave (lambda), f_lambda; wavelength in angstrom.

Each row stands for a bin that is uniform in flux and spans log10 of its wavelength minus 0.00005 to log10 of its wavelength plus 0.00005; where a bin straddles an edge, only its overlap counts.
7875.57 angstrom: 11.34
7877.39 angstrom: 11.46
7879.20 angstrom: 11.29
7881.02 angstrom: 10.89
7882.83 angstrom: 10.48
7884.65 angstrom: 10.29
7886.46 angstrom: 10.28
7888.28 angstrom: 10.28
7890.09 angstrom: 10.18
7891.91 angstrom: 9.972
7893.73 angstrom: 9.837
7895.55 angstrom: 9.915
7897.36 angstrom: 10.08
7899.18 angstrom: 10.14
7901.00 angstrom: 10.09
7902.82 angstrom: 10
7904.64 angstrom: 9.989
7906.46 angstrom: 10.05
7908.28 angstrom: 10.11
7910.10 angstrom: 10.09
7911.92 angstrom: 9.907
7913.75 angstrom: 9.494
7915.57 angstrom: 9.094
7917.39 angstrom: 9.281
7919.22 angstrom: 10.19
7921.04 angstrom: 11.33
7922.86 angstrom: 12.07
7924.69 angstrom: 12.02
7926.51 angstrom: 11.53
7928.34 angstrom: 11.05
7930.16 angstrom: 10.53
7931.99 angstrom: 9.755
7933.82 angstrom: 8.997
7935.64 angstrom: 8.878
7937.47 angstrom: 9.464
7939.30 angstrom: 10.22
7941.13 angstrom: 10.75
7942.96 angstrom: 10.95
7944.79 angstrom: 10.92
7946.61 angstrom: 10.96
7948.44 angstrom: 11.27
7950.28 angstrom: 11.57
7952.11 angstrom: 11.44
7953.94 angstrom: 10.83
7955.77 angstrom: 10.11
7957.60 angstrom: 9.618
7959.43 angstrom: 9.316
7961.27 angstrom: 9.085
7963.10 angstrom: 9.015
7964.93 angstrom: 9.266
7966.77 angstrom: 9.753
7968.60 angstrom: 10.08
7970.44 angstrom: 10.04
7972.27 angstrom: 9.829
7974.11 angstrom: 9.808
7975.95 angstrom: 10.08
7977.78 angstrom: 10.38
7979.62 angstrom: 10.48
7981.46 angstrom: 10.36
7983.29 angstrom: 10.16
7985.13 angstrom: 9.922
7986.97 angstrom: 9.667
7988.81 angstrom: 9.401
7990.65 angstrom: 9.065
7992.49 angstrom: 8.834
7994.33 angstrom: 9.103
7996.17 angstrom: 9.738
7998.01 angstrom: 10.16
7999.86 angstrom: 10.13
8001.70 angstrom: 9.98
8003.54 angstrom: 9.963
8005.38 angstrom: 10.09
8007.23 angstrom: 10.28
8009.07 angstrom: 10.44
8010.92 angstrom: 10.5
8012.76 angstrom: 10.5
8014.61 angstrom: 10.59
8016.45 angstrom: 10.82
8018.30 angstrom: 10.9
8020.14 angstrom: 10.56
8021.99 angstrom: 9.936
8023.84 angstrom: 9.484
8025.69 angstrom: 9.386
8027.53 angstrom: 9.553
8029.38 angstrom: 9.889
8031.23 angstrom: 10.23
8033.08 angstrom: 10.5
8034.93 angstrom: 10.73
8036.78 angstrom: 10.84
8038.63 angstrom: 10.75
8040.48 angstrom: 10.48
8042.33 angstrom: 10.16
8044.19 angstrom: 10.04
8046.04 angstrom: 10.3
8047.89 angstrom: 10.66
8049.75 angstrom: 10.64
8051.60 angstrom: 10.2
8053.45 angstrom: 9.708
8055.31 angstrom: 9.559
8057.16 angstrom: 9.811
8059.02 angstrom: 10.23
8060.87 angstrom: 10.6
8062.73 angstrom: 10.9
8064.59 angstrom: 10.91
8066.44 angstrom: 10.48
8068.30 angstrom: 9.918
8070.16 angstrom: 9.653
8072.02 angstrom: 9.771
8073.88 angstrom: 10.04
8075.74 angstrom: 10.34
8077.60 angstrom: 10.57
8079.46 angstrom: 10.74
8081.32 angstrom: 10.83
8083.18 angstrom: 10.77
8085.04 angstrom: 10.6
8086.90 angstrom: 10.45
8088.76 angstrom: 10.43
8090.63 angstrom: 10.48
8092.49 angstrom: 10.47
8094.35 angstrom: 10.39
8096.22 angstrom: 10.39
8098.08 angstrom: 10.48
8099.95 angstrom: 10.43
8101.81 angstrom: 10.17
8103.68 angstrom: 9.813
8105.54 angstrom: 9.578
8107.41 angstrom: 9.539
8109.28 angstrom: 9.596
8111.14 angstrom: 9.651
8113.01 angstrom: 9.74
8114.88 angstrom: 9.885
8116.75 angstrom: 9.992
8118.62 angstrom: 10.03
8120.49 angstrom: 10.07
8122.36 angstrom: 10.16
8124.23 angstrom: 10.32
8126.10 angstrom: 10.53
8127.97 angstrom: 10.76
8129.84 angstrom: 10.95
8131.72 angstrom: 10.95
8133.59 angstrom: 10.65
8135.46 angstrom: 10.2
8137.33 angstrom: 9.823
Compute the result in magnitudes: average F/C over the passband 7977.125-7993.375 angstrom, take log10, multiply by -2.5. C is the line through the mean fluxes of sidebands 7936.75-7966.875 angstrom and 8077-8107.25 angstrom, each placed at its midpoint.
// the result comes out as 0.06 mag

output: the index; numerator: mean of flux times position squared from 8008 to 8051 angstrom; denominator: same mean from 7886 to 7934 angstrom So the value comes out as 1.0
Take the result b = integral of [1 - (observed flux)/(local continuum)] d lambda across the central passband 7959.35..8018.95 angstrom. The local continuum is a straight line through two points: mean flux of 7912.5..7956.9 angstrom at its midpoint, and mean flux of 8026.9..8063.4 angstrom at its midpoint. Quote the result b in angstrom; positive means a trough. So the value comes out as 2.7 angstrom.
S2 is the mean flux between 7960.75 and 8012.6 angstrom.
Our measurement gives 9.86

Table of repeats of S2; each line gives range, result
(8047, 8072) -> 10.2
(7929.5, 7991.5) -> 10.1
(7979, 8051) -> 10.1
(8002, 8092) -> 10.3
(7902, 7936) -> 10.3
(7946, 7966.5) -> 10.2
